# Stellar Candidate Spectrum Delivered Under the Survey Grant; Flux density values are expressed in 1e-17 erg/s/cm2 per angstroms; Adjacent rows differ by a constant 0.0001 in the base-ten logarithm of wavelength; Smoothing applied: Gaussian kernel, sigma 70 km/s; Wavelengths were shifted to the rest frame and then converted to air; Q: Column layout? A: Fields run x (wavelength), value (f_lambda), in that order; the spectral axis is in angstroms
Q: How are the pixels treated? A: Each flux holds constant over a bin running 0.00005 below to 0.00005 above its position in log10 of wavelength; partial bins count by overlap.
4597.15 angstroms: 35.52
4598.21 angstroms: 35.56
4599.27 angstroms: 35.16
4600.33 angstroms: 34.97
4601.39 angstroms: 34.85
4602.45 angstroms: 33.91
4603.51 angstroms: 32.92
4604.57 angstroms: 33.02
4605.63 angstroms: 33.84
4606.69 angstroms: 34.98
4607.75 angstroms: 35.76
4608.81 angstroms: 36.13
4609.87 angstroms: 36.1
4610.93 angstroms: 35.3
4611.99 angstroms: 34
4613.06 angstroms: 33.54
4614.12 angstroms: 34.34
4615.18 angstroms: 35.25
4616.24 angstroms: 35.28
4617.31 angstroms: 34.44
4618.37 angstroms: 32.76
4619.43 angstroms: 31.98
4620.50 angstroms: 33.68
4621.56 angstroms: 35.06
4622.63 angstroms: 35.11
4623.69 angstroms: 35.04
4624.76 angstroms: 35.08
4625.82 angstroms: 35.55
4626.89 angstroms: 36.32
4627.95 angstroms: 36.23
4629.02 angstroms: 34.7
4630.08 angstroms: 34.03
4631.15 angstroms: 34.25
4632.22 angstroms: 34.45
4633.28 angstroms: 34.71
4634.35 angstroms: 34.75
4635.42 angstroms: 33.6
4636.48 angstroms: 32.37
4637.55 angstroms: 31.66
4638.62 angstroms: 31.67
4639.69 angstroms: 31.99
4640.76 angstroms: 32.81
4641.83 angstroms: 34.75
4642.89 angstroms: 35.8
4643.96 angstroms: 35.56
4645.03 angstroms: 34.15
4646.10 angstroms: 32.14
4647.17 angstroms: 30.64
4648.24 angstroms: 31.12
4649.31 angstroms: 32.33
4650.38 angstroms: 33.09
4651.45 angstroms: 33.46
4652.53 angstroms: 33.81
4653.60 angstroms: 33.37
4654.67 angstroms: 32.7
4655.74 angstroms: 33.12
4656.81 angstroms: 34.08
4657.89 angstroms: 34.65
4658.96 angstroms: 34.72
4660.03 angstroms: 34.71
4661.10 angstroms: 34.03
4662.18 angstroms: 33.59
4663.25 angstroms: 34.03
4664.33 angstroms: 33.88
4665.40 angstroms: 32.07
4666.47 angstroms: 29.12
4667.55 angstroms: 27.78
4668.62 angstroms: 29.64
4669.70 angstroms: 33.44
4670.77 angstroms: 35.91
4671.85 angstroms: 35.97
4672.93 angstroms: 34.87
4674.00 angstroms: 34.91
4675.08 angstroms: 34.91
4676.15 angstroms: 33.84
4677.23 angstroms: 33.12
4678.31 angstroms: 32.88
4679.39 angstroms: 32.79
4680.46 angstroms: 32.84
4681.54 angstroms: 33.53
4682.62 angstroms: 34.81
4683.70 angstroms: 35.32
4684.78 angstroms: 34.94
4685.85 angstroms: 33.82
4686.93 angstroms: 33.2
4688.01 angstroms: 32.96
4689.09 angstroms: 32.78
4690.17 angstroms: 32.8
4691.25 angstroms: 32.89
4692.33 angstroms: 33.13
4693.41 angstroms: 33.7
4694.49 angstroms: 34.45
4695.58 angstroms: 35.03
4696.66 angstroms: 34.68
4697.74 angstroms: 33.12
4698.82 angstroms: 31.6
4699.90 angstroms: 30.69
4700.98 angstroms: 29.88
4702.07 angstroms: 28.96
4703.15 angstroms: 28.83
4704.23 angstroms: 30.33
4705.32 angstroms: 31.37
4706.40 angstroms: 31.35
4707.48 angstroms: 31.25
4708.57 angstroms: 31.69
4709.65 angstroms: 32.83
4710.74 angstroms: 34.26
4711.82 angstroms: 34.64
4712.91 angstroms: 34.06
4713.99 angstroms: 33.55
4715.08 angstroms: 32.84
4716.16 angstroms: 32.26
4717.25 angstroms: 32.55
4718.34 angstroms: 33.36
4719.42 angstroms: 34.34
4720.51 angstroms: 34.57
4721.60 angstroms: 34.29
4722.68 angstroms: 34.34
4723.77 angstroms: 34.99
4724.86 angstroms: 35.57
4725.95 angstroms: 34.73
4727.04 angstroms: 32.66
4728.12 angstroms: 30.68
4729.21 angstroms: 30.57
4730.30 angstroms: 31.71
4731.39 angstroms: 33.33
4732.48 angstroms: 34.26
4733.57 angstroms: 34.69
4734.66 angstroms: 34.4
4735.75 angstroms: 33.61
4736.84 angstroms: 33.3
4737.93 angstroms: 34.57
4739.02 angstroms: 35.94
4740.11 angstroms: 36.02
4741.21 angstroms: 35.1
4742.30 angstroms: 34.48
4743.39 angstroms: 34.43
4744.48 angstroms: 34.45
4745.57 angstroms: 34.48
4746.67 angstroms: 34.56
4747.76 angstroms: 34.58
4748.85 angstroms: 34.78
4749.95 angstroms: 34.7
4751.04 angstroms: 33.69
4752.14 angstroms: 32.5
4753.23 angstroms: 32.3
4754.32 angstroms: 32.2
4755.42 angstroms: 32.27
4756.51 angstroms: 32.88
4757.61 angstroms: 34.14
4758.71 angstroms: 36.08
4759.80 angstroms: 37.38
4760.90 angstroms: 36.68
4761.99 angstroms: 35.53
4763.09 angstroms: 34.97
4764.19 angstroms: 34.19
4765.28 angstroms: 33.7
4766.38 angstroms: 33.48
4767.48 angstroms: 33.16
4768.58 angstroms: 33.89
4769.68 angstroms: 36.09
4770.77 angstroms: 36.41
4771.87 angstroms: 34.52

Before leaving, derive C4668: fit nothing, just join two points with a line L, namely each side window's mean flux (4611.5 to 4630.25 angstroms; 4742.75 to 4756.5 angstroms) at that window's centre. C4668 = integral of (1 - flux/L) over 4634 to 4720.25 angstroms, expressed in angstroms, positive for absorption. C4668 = 2.9 angstroms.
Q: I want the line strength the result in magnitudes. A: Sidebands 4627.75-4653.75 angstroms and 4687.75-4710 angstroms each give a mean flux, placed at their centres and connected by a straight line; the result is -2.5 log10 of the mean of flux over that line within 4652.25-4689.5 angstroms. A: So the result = -0.02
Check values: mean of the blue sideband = 33.5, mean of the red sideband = 32.1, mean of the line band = 33.5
